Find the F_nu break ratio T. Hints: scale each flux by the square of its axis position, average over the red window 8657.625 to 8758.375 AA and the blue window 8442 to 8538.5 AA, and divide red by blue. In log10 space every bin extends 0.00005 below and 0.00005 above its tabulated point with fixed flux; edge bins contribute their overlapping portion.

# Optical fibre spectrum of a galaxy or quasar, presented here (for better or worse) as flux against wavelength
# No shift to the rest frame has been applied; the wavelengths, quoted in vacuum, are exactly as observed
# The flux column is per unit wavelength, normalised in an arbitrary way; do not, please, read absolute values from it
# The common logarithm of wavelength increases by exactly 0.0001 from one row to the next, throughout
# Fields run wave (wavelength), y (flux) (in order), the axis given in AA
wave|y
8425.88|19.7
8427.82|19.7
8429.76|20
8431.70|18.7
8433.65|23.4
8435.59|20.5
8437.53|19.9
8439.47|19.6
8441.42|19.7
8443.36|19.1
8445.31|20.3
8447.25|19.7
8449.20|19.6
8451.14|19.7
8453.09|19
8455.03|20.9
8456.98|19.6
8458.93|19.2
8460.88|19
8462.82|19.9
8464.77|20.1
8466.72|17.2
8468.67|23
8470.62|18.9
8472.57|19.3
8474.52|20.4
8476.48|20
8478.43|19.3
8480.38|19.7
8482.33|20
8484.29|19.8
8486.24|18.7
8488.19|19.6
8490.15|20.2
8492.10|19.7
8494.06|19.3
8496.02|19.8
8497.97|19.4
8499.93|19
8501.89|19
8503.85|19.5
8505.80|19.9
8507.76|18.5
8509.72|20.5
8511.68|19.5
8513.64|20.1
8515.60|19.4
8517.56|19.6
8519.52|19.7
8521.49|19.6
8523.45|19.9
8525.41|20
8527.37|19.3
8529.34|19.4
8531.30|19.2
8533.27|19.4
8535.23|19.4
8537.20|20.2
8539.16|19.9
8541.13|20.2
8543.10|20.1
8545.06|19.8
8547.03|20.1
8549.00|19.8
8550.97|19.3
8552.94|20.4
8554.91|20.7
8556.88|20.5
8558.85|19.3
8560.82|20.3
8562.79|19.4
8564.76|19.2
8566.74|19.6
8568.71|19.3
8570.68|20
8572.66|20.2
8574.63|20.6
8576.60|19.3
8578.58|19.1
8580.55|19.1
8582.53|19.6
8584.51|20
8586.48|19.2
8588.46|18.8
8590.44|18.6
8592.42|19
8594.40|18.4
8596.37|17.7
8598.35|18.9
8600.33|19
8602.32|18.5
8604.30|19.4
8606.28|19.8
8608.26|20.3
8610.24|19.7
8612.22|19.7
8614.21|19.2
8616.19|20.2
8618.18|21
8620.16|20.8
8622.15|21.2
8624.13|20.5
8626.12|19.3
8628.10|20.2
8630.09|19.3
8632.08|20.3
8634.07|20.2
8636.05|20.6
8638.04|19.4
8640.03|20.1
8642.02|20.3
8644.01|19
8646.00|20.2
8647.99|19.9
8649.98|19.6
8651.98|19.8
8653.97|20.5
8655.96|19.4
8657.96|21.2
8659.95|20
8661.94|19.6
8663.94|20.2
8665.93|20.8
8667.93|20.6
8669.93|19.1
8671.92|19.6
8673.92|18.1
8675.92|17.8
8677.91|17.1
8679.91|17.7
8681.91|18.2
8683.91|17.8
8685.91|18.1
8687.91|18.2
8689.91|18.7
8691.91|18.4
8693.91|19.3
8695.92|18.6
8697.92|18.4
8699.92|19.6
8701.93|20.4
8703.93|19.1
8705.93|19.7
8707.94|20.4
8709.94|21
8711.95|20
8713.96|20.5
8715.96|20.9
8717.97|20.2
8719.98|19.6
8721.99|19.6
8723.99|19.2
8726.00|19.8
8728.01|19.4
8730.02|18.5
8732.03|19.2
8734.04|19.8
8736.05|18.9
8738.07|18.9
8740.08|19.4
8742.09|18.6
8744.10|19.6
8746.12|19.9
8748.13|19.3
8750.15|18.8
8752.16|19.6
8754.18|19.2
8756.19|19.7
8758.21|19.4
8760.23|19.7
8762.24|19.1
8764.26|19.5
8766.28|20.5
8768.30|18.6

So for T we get 1.04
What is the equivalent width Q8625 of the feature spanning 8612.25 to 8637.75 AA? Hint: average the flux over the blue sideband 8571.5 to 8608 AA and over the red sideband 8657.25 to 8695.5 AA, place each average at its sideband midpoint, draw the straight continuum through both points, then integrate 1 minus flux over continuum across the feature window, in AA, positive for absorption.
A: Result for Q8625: -1.5 AA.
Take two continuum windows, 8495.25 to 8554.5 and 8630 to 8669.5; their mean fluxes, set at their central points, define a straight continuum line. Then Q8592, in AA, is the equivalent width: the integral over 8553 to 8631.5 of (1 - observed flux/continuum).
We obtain 0.99 AA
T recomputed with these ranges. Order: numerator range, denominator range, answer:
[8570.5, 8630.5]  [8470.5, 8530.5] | 1.02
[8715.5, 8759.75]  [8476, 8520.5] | 1.05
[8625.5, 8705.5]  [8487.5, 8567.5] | 1.02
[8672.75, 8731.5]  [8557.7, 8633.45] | 1.00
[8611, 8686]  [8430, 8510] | 1.04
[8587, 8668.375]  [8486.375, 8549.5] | 1.03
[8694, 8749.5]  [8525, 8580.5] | 1.03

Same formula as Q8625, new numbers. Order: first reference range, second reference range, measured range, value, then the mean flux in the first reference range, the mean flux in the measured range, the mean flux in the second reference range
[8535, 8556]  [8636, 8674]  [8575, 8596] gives 0.9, 20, 19.1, 19.9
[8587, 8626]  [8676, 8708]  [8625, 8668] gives -2.0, 19.5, 20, 18.7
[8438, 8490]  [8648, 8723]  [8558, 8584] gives -0.1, 19.7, 19.6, 19.4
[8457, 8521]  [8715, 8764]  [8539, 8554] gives -0.3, 19.6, 19.9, 19.4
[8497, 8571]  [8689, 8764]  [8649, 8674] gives -0.5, 19.7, 19.9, 19.5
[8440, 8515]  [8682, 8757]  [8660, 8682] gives 0.4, 19.6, 19.1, 19.3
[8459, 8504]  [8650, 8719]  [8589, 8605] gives 0.7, 19.6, 18.7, 19.4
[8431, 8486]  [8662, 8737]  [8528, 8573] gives -0.4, 19.8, 19.8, 19.3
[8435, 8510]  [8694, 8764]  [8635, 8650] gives -0.3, 19.6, 19.9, 19.5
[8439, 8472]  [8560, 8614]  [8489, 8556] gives -0.7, 19.7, 19.7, 19.4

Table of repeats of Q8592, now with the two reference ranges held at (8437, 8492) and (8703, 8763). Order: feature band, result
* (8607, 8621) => -0.3 AA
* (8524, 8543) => 0.0 AA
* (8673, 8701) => 1.9 AA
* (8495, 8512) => 0.2 AA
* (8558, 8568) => 0.0 AA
